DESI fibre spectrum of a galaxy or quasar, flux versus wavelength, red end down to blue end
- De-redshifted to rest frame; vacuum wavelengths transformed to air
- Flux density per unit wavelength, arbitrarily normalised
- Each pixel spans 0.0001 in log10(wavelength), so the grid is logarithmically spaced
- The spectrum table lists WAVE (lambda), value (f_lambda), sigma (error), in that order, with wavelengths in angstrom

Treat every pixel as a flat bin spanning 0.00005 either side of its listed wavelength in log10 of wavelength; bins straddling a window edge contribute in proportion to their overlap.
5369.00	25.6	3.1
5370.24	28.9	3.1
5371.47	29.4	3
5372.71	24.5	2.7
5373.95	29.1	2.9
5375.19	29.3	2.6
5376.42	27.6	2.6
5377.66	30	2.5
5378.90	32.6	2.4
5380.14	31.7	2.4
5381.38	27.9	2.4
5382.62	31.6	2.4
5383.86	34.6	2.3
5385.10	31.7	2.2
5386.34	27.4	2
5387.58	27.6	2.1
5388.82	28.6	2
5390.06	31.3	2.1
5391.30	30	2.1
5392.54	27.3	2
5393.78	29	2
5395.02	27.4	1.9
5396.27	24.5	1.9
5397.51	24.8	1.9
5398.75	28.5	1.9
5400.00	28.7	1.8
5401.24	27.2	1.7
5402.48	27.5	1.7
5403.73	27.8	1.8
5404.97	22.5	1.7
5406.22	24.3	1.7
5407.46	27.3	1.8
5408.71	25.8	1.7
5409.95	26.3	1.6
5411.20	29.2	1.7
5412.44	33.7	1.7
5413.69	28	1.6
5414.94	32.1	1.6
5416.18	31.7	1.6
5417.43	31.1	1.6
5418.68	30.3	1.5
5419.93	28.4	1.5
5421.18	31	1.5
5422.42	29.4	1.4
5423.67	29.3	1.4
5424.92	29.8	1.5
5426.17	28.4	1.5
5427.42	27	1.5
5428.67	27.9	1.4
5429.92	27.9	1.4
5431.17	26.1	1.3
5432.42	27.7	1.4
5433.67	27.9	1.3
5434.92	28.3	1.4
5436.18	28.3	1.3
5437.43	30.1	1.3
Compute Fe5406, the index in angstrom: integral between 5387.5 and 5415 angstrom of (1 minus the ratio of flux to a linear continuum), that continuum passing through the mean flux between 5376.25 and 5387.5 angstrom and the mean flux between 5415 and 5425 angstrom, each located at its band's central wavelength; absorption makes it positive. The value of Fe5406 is 2.4 angstrom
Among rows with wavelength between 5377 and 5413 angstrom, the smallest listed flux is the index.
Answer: 22.5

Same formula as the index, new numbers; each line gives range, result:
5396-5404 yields 24.5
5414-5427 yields 28.4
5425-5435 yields 26.1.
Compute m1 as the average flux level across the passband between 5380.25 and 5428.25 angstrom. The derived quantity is 28.7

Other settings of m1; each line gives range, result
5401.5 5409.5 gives 25.9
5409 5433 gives 29.2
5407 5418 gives 29.5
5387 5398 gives 27.9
